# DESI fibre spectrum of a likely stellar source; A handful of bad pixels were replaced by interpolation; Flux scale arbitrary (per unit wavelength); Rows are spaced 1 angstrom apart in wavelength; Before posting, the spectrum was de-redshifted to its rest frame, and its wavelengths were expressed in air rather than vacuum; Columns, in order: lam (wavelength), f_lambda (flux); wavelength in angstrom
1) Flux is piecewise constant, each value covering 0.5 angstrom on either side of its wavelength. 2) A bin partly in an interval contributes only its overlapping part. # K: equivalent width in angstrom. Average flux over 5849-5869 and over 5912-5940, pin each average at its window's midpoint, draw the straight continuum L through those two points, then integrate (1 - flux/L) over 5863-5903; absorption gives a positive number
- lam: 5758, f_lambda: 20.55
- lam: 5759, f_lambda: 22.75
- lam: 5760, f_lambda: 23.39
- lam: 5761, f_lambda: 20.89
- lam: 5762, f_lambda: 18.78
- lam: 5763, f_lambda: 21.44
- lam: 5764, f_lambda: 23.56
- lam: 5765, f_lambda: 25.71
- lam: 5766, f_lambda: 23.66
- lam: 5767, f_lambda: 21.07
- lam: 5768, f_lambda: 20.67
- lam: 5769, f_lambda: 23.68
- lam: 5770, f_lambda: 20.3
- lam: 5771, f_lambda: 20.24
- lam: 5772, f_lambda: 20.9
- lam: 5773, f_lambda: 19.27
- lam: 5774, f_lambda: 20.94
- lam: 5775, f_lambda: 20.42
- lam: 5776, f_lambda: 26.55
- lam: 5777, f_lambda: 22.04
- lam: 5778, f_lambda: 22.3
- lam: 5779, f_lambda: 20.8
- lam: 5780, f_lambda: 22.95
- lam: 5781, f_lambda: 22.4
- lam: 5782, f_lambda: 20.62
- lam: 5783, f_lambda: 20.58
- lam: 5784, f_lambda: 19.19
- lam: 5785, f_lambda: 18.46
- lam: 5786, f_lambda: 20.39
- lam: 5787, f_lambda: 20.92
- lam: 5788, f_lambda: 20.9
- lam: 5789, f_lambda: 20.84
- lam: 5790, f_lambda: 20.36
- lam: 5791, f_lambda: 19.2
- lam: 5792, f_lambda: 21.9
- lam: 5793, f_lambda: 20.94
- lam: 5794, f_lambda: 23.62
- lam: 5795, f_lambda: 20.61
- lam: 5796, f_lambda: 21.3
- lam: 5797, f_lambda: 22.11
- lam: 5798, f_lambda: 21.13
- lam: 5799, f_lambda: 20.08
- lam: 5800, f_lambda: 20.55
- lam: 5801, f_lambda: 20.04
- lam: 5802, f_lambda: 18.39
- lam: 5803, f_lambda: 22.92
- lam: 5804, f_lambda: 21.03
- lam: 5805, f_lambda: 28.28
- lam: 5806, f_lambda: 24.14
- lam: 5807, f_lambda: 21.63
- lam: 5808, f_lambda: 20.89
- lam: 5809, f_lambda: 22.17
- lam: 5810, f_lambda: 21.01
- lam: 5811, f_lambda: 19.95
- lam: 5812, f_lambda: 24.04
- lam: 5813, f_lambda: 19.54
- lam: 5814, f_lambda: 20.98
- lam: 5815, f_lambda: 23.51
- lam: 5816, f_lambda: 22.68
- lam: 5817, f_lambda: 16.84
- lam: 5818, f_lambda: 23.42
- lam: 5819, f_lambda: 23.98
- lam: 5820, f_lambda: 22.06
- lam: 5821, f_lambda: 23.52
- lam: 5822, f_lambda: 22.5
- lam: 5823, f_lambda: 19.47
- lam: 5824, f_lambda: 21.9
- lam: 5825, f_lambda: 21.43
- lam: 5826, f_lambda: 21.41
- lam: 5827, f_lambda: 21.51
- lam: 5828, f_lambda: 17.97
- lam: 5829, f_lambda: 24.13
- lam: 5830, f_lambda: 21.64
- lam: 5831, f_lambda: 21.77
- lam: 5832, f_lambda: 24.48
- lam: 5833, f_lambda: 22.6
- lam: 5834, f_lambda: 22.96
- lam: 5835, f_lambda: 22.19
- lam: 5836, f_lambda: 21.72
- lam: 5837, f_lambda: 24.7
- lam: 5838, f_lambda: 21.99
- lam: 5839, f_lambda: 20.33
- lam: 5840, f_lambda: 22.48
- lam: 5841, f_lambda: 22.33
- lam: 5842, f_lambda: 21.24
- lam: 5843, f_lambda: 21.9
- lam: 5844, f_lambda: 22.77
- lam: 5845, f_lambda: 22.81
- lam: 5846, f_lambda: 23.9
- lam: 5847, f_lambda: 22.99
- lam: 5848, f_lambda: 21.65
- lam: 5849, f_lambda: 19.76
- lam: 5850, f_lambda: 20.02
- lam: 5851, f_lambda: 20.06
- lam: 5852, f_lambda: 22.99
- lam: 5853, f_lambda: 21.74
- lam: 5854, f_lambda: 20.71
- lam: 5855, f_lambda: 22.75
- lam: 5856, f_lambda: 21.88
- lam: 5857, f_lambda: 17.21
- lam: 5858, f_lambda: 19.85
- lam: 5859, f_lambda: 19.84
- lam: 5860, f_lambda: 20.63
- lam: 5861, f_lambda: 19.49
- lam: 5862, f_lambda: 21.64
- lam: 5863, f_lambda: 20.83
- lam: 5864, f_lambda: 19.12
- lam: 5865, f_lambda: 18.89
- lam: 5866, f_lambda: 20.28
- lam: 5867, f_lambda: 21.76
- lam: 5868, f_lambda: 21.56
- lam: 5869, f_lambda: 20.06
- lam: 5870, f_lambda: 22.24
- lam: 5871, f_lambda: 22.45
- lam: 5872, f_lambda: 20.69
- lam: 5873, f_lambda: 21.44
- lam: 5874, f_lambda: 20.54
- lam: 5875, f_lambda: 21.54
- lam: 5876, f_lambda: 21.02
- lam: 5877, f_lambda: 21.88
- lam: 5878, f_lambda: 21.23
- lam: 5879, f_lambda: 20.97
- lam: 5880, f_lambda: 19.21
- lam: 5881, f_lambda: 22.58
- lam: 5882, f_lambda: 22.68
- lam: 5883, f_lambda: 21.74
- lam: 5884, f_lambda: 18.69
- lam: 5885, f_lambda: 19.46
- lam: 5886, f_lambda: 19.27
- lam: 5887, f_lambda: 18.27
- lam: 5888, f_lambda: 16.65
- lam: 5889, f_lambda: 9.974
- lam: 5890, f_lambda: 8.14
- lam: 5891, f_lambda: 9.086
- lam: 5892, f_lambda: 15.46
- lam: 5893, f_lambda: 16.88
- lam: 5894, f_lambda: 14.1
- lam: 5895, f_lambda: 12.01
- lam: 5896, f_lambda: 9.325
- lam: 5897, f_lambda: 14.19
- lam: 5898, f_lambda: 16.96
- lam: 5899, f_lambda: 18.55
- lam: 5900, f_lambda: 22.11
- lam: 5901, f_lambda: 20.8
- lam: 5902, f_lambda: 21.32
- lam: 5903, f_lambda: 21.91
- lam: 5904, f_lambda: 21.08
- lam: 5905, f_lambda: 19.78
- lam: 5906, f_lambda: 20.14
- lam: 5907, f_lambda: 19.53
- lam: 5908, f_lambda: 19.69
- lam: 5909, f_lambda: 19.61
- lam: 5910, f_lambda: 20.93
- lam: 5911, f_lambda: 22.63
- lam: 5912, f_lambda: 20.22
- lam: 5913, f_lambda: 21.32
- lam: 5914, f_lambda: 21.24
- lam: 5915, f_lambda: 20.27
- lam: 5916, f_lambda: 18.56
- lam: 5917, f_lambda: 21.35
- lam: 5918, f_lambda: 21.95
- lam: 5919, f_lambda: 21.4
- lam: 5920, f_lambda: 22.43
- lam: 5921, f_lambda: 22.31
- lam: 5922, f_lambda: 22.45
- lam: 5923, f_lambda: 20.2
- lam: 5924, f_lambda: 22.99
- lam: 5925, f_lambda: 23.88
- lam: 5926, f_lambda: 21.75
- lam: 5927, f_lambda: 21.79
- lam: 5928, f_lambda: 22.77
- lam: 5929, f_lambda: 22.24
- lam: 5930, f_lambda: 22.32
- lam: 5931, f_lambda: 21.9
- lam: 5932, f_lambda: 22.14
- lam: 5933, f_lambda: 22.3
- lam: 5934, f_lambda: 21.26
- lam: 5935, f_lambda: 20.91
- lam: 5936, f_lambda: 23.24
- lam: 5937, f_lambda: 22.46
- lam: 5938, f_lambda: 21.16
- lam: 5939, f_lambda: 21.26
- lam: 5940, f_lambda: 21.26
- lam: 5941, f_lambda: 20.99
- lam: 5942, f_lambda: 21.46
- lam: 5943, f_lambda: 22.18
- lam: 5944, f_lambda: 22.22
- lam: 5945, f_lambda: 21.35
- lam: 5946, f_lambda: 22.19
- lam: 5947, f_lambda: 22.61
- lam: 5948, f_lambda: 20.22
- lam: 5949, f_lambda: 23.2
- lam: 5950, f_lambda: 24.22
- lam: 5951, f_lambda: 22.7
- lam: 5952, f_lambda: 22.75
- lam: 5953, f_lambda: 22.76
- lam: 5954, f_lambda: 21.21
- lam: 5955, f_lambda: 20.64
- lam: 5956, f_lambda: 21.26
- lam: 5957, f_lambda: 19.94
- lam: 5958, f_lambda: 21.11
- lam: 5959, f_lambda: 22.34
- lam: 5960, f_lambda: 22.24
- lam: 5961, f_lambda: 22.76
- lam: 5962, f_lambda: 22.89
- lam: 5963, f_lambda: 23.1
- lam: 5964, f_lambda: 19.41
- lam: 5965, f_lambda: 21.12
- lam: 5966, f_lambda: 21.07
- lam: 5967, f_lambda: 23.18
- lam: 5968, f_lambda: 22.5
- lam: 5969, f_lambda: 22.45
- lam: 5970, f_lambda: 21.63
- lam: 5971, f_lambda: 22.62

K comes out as 4.5 angstrom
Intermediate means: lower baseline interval 20.6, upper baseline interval 21.7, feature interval 18.6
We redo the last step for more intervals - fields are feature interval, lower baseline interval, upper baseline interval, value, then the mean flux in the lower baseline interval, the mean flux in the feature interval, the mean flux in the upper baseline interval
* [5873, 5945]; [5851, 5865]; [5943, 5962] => 4.7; 20.6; 20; 22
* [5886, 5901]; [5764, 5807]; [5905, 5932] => 4.6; 21.5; 14.8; 21.4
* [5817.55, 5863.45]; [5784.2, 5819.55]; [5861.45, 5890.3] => -2.5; 21.4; 21.7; 19.9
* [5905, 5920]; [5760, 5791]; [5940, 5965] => 0.8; 21.4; 20.7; 21.9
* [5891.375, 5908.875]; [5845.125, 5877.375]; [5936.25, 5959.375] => 2.9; 21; 17.8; 21.8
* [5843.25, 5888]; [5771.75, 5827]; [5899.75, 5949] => 1.2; 21.5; 20.9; 21.5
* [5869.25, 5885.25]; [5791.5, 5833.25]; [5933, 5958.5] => 0.5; 21.8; 21.2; 21.8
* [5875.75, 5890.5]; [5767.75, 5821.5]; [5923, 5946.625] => 2.1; 21.5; 18.7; 22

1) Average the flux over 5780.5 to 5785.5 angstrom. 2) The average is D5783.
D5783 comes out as 20.2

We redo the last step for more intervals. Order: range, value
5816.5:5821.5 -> 22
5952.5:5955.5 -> 21.5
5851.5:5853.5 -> 22.4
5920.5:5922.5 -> 22.4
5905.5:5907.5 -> 19.8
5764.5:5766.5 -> 24.7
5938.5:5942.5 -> 21.2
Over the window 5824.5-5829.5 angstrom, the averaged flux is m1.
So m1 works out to 21.3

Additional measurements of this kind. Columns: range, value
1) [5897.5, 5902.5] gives 19.9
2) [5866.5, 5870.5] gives 21.4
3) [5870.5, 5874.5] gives 21.3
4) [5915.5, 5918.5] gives 20.6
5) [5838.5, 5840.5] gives 21.4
